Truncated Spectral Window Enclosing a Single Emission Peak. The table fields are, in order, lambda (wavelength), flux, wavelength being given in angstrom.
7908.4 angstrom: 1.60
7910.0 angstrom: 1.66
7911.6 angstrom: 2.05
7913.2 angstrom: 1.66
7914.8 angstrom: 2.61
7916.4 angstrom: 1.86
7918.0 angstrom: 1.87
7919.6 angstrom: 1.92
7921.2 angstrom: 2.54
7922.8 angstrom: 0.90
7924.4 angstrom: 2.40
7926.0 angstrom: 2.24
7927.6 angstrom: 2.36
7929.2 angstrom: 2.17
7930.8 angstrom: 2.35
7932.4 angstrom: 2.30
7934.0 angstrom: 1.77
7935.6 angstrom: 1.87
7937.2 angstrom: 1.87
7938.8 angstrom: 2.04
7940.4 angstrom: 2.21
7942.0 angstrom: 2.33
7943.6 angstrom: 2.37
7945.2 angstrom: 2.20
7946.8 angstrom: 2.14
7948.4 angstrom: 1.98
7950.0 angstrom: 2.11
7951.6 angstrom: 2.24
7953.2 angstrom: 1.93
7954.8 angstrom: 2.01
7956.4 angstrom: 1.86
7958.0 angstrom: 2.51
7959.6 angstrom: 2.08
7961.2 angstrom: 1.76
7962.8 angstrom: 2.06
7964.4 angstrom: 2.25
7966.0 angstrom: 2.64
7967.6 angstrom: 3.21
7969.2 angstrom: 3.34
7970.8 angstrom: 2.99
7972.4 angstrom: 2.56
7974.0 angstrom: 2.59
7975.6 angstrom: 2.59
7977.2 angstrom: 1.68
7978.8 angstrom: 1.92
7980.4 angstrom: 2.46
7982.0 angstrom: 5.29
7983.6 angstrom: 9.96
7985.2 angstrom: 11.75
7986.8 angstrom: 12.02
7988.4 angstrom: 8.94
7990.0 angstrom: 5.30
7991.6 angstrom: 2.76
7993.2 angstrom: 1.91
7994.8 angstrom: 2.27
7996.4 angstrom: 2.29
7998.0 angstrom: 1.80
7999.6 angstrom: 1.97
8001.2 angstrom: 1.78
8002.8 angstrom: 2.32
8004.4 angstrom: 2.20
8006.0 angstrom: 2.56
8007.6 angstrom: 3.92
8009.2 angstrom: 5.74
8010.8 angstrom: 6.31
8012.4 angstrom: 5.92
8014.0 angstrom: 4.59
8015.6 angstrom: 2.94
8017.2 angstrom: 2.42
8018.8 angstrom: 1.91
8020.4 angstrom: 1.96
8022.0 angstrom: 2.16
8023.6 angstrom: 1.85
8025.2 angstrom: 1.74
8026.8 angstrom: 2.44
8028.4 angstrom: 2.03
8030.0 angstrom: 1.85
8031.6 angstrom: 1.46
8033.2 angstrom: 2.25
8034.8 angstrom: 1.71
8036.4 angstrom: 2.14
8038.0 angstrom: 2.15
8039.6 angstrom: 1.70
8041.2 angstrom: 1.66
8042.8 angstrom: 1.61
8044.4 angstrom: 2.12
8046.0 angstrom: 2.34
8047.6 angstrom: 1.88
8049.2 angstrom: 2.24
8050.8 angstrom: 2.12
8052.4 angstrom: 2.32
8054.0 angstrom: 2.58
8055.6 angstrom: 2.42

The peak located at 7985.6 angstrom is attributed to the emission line H-alpha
